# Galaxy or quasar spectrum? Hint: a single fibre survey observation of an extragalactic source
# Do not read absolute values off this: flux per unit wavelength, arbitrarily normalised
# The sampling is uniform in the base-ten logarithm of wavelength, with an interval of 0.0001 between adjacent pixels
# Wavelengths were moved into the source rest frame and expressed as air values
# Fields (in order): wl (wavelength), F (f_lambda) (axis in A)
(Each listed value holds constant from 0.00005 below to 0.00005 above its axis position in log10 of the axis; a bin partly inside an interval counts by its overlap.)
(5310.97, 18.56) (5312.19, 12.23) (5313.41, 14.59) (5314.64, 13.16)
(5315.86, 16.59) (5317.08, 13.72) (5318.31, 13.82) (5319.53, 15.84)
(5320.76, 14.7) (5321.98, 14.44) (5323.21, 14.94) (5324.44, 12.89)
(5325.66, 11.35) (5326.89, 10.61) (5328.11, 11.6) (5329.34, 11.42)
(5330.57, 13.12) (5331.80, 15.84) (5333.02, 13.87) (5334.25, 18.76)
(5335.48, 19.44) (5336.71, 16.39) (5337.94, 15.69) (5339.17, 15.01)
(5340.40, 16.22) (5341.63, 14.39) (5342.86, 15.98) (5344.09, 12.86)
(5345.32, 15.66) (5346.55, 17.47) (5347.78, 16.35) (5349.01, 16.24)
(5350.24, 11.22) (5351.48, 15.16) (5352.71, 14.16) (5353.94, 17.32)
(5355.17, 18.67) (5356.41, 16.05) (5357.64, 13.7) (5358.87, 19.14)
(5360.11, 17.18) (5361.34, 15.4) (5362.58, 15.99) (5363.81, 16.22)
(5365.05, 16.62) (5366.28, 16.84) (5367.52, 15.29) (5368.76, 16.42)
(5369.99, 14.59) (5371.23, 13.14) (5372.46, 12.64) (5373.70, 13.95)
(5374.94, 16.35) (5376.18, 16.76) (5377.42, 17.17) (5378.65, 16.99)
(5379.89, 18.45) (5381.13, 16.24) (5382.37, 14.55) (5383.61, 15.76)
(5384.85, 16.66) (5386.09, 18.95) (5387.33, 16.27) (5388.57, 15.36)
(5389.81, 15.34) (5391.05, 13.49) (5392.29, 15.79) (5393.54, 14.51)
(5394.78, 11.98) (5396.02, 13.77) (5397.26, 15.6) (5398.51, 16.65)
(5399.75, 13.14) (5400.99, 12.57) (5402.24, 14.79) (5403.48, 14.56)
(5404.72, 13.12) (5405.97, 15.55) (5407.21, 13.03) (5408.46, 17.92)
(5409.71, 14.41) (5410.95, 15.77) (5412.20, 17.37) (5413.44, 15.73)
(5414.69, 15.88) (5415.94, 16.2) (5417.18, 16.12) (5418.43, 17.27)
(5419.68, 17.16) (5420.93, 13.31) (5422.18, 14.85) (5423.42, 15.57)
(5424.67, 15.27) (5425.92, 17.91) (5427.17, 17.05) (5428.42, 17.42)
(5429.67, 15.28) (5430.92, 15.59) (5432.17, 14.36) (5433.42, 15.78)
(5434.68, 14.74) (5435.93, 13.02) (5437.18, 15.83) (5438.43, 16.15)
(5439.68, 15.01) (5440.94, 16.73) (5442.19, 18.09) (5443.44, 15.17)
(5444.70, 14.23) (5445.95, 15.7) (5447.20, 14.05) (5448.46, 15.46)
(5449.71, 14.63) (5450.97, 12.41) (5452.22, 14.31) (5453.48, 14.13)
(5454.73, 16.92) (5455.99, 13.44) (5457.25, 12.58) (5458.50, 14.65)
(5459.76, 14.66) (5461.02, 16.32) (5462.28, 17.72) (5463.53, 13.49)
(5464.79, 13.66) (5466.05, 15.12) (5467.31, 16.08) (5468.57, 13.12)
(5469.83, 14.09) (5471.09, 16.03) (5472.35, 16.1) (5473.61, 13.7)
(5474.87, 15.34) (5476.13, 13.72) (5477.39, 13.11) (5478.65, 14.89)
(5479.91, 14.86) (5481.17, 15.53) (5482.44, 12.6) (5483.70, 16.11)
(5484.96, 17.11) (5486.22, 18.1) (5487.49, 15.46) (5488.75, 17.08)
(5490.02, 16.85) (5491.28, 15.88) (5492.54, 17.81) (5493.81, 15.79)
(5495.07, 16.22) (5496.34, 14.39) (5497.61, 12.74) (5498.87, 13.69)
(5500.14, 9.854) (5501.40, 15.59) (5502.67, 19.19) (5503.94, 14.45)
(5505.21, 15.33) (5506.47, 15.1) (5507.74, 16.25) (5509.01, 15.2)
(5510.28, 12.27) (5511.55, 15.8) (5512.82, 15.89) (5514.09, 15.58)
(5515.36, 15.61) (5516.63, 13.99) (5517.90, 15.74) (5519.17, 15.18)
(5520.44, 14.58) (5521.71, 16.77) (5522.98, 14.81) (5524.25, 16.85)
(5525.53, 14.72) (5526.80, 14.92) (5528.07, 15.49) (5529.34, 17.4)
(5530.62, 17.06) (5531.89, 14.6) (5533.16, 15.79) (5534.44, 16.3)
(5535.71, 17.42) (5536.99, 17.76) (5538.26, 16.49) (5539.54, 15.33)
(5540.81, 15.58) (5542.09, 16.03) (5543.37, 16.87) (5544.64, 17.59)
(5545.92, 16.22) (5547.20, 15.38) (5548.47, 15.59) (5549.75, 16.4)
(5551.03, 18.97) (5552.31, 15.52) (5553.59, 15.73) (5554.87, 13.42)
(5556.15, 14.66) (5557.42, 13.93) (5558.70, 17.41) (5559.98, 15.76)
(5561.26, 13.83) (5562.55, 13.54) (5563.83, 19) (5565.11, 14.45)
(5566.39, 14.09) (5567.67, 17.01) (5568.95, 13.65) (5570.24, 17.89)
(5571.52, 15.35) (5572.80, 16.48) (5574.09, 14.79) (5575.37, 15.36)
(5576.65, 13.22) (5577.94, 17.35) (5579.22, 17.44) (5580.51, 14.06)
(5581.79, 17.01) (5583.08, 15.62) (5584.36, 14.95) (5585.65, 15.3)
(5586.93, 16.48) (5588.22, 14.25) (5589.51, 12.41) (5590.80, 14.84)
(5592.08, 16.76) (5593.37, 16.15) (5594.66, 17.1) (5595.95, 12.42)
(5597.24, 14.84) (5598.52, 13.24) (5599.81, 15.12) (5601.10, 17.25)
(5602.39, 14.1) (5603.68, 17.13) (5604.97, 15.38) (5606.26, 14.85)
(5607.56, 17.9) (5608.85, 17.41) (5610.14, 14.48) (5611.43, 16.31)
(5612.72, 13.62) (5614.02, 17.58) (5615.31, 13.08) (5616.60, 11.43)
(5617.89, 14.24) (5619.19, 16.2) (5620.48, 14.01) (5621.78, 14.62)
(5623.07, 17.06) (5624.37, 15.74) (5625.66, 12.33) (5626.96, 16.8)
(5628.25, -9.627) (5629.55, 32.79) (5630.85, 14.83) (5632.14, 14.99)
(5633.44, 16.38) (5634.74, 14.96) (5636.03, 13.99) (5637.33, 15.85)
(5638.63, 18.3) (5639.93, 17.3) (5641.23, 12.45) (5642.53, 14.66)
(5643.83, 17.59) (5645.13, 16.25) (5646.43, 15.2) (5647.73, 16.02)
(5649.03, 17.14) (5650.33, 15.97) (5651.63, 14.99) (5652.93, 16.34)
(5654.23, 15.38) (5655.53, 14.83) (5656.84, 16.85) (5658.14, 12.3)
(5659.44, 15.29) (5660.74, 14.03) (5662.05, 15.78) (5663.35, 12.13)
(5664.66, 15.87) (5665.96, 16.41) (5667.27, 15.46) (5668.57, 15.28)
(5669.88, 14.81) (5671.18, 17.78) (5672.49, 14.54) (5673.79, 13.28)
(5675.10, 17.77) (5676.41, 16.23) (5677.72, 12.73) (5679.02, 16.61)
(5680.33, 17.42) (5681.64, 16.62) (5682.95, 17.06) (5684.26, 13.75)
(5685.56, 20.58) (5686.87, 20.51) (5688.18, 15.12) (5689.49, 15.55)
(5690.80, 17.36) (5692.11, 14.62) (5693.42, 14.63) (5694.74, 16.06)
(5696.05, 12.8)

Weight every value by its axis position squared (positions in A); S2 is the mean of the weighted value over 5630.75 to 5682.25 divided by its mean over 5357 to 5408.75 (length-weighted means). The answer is 1.1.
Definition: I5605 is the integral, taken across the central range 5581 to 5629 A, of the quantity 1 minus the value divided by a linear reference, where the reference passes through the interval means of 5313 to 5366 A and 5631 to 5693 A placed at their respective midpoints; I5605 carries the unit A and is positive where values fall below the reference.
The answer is 3.2 A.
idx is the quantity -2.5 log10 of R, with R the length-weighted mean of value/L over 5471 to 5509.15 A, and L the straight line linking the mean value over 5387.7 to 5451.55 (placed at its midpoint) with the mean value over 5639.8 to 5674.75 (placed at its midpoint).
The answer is 0.00 mag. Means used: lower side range 15.2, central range 15.3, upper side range 15.3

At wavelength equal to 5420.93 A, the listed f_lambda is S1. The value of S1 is 13.31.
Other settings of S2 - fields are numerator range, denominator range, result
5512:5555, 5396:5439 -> 1.08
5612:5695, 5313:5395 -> 1.12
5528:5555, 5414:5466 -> 1.10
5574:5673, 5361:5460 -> 1.07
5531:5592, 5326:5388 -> 1.08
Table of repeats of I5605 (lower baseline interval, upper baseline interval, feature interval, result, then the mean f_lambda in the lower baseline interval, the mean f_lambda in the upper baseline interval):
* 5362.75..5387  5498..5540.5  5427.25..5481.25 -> 2.5 A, 16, 15.5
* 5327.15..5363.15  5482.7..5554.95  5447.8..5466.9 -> 1.2 A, 15.5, 15.8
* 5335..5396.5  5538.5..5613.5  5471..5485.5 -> 0.7 A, 15.7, 15.6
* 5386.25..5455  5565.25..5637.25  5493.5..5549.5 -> -1.3 A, 15.3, 15.1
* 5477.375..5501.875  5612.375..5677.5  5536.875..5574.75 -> -1.5 A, 15.2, 15.1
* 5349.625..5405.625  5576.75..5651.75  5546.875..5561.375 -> -0.3 A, 15.4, 15.3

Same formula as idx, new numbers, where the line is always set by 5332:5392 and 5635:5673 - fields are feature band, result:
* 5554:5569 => 0.033 mag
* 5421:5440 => 0.017 mag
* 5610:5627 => 0.055 mag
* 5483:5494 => -0.067 mag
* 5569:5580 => -0.017 mag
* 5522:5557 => -0.027 mag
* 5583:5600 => 0.044 mag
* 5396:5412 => 0.074 mag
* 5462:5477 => 0.070 mag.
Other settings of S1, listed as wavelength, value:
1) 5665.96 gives 16.41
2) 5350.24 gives 11.22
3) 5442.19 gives 18.09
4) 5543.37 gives 16.87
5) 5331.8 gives 15.84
